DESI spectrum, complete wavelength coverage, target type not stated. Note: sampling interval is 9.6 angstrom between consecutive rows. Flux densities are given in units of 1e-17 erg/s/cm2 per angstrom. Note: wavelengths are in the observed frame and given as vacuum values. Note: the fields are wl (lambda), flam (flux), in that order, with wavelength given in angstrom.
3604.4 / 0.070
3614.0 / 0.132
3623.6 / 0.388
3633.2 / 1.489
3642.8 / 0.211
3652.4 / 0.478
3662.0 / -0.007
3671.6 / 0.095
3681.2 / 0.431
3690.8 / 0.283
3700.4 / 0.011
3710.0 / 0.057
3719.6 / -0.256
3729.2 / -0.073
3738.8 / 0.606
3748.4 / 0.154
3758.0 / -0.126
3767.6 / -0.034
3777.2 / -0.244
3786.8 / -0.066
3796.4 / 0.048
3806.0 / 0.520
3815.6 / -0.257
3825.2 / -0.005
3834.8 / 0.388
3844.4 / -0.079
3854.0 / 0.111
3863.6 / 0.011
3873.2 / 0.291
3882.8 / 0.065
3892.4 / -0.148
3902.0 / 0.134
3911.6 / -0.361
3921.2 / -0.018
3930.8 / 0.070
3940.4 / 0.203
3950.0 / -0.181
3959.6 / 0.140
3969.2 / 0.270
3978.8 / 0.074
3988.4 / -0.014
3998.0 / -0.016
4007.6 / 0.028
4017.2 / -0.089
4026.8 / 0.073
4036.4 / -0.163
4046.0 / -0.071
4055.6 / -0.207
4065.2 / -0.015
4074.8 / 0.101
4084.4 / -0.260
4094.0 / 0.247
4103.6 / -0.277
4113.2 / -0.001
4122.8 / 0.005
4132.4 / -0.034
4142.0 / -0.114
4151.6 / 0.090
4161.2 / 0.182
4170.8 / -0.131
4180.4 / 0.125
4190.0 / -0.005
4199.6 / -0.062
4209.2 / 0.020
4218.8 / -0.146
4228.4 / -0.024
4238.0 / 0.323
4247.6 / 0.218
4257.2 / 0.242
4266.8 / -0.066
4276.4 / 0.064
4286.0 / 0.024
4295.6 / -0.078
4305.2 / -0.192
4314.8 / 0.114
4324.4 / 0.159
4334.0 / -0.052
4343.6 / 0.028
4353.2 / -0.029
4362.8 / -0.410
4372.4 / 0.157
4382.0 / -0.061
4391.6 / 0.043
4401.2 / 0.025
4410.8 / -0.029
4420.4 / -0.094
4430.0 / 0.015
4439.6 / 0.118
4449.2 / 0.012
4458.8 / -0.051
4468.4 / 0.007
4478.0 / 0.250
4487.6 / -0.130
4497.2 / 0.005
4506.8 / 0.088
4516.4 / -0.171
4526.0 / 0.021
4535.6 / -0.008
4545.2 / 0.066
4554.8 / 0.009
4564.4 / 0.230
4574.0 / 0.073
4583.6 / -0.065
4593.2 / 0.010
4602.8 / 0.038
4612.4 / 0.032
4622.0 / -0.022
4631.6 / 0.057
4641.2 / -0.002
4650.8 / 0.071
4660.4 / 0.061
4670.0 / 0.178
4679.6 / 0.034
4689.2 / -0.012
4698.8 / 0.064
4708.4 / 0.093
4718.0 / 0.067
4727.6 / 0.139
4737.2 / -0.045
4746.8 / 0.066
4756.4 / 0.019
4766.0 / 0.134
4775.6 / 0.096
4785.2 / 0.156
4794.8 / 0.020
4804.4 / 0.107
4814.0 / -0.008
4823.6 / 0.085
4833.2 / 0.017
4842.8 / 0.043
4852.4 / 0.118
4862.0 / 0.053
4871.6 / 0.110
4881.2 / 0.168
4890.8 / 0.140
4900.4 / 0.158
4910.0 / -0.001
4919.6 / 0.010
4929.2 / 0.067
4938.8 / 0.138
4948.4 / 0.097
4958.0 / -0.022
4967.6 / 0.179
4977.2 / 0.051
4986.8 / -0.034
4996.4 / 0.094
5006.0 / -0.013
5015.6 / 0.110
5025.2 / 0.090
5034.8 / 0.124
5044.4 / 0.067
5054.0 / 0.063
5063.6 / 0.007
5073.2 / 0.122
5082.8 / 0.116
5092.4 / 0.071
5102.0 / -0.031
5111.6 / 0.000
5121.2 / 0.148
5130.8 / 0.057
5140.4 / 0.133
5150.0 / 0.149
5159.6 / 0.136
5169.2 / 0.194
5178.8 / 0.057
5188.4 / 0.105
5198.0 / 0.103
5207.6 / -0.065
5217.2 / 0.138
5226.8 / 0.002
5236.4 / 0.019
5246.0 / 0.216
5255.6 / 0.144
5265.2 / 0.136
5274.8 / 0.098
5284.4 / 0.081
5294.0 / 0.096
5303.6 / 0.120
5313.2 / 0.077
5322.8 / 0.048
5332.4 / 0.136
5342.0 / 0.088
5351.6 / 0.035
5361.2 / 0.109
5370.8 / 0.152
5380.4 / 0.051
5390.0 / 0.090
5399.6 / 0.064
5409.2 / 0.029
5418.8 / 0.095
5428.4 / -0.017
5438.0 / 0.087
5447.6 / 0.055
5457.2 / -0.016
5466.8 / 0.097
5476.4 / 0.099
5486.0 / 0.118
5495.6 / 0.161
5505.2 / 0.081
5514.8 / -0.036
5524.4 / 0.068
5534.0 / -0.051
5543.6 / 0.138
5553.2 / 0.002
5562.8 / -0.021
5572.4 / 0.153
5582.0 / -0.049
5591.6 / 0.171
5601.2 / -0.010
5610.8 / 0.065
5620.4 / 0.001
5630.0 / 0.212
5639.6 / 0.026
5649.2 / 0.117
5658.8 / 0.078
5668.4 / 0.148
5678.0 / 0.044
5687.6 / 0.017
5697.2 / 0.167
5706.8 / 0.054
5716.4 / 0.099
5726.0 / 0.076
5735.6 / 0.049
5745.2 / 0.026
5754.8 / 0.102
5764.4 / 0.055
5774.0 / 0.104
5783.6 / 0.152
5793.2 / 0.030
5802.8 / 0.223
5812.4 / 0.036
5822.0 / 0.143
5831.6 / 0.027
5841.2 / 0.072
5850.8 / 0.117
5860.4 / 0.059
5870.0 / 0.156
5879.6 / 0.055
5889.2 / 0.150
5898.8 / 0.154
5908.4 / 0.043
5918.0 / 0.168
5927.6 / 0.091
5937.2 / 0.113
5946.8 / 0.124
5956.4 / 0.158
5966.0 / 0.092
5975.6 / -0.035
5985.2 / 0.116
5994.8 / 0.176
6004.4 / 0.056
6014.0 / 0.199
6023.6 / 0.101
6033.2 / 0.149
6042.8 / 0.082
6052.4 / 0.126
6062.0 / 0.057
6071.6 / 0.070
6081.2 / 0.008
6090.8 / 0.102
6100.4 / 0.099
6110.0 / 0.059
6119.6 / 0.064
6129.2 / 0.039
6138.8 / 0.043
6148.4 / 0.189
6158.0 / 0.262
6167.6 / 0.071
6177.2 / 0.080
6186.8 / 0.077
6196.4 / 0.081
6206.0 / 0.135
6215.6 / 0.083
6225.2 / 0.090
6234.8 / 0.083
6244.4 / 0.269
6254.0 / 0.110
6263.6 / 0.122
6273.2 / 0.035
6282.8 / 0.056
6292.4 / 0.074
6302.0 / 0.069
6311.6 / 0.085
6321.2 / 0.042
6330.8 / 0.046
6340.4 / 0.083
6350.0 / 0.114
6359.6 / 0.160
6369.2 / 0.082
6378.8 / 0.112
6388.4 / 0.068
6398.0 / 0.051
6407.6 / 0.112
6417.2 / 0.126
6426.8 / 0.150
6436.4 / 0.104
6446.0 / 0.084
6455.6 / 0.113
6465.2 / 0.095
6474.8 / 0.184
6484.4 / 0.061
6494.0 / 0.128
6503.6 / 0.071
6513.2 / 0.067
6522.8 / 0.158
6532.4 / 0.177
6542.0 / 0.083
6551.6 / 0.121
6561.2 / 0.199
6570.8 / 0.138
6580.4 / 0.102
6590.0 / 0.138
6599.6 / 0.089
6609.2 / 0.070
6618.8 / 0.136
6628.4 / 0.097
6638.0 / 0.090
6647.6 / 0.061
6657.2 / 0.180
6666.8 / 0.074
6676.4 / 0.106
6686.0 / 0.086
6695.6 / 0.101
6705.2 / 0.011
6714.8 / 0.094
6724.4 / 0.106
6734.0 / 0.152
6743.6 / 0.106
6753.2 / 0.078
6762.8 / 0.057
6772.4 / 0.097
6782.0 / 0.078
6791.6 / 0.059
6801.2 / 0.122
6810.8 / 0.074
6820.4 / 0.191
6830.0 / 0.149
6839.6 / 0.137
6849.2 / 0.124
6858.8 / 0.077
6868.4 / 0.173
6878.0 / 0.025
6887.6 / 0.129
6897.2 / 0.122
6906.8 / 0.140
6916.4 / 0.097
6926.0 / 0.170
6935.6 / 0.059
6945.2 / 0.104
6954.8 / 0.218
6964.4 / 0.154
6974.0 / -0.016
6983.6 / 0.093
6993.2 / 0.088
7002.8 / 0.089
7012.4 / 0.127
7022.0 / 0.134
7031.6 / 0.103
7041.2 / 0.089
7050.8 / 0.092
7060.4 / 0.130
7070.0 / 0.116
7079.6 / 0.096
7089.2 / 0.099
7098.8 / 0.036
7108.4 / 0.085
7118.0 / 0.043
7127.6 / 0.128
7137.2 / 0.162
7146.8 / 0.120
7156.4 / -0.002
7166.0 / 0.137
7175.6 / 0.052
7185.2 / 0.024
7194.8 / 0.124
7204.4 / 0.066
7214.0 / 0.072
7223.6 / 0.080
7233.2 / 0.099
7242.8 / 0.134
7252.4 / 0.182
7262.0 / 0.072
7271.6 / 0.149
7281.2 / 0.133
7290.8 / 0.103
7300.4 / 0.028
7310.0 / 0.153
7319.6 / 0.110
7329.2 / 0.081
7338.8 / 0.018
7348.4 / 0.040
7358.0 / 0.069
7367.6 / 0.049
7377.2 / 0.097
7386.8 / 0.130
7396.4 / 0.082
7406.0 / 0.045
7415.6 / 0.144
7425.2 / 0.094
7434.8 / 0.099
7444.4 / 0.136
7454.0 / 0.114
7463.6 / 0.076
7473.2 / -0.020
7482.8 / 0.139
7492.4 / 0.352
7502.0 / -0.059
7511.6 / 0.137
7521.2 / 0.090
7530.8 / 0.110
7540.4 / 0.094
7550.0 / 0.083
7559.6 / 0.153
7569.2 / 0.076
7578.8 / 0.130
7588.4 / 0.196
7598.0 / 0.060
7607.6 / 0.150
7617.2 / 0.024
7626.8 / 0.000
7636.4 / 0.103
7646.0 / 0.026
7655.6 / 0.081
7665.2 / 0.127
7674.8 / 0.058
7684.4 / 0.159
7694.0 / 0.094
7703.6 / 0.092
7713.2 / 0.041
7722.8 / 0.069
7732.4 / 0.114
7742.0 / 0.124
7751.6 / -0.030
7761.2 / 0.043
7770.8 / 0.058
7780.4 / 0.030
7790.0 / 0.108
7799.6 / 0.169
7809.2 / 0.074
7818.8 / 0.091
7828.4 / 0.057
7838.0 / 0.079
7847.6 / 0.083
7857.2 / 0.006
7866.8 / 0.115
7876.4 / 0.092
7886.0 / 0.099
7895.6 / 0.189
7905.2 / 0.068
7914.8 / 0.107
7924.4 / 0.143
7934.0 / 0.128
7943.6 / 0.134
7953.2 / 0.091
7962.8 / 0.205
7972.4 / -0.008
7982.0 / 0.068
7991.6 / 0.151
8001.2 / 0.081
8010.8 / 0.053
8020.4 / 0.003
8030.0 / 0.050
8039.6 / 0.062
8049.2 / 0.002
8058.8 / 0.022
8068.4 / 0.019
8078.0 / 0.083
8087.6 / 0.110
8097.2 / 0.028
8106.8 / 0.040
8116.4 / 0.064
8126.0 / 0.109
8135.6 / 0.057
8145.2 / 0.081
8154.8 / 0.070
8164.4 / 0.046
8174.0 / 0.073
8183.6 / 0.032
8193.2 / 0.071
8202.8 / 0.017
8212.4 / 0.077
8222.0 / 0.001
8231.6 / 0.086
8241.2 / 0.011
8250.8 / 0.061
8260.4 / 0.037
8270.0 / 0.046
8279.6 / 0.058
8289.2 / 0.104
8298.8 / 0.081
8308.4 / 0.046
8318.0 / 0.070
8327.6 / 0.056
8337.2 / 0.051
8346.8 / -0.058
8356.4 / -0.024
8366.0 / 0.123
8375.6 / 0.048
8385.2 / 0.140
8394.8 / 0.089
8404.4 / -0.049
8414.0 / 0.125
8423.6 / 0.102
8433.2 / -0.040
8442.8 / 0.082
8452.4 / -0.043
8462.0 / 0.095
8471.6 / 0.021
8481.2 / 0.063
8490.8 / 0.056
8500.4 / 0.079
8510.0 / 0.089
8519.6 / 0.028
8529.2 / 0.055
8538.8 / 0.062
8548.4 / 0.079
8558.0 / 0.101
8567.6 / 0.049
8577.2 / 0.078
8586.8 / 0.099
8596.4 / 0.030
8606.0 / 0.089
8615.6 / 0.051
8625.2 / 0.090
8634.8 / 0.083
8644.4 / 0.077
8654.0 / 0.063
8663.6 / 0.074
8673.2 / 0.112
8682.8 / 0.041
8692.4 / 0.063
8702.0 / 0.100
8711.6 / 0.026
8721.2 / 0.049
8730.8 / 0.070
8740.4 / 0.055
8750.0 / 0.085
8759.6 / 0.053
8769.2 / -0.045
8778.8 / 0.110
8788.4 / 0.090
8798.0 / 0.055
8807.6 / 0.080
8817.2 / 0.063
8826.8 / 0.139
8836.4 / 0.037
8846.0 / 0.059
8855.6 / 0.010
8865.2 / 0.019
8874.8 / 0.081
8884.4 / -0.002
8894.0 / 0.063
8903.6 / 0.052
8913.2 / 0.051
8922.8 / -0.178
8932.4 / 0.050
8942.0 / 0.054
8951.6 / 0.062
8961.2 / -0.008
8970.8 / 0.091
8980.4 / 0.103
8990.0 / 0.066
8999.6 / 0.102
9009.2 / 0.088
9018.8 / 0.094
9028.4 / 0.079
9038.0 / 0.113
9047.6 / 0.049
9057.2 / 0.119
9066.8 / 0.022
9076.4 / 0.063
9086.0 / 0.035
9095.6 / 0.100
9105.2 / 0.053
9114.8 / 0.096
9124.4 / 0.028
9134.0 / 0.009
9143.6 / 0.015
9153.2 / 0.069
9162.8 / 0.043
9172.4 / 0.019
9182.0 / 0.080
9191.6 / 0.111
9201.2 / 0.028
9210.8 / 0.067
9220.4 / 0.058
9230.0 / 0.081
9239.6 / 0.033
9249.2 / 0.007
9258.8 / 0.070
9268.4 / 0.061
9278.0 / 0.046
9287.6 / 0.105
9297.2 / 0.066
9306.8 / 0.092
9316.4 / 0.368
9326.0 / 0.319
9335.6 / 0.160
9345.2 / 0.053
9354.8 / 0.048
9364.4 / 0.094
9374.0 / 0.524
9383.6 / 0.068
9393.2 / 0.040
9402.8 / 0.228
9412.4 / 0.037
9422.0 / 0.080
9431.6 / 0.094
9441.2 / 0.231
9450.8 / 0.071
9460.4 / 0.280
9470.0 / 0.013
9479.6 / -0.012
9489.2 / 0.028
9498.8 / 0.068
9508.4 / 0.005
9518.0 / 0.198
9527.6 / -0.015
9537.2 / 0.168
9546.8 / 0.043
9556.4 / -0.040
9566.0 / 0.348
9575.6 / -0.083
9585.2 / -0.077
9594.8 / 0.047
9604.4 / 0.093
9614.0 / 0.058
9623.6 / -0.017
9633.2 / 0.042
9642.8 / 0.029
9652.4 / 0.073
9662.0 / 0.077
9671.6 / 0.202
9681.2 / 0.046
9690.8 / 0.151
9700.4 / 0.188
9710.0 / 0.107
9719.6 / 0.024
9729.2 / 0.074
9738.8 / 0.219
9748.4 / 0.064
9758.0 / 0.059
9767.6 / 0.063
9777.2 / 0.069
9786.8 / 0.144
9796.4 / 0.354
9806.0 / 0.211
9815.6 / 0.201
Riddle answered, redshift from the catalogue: 0.141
